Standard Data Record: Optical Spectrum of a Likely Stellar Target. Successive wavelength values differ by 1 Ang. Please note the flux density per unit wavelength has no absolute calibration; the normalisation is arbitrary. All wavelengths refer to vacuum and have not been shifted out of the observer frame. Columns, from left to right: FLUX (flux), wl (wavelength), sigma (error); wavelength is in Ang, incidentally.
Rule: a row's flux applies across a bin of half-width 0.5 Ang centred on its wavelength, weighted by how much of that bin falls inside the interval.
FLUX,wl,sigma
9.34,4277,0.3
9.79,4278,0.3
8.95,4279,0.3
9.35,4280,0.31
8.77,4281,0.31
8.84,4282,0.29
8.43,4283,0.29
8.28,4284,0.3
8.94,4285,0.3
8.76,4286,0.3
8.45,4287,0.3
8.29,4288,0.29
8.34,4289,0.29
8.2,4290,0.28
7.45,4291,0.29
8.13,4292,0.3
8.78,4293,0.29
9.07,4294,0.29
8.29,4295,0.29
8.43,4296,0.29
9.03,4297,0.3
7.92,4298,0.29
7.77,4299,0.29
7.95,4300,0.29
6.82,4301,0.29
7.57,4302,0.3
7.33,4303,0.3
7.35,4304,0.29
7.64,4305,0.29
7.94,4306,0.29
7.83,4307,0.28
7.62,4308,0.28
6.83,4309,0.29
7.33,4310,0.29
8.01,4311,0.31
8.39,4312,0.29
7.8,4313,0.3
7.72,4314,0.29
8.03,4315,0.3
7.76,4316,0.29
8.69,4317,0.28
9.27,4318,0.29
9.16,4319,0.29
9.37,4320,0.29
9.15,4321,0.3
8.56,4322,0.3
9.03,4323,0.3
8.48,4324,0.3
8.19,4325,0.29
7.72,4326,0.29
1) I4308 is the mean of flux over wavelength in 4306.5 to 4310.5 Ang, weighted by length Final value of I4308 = 7.4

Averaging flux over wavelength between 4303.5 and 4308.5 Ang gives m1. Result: 7.68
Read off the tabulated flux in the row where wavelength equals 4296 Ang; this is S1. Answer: 8.43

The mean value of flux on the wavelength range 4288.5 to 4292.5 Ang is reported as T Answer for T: 8.03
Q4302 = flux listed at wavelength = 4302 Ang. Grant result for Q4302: 7.57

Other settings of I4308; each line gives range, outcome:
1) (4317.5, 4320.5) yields 9.27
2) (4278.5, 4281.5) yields 9.02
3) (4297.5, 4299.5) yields 7.84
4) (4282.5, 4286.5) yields 8.6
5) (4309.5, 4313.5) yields 7.88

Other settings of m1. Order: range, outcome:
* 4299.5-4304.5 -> 7.4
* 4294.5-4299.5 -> 8.29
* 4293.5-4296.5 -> 8.6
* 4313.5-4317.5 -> 8.05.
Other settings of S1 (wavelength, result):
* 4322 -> 8.56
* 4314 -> 7.72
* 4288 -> 8.29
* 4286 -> 8.76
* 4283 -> 8.43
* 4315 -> 8.03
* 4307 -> 7.83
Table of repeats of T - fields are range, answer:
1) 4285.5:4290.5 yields 8.41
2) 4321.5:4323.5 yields 8.79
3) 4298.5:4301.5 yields 7.51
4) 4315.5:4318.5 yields 8.57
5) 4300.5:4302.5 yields 7.2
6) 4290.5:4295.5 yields 8.34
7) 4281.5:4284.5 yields 8.52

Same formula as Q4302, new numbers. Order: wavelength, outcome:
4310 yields 7.33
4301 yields 6.82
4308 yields 7.62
